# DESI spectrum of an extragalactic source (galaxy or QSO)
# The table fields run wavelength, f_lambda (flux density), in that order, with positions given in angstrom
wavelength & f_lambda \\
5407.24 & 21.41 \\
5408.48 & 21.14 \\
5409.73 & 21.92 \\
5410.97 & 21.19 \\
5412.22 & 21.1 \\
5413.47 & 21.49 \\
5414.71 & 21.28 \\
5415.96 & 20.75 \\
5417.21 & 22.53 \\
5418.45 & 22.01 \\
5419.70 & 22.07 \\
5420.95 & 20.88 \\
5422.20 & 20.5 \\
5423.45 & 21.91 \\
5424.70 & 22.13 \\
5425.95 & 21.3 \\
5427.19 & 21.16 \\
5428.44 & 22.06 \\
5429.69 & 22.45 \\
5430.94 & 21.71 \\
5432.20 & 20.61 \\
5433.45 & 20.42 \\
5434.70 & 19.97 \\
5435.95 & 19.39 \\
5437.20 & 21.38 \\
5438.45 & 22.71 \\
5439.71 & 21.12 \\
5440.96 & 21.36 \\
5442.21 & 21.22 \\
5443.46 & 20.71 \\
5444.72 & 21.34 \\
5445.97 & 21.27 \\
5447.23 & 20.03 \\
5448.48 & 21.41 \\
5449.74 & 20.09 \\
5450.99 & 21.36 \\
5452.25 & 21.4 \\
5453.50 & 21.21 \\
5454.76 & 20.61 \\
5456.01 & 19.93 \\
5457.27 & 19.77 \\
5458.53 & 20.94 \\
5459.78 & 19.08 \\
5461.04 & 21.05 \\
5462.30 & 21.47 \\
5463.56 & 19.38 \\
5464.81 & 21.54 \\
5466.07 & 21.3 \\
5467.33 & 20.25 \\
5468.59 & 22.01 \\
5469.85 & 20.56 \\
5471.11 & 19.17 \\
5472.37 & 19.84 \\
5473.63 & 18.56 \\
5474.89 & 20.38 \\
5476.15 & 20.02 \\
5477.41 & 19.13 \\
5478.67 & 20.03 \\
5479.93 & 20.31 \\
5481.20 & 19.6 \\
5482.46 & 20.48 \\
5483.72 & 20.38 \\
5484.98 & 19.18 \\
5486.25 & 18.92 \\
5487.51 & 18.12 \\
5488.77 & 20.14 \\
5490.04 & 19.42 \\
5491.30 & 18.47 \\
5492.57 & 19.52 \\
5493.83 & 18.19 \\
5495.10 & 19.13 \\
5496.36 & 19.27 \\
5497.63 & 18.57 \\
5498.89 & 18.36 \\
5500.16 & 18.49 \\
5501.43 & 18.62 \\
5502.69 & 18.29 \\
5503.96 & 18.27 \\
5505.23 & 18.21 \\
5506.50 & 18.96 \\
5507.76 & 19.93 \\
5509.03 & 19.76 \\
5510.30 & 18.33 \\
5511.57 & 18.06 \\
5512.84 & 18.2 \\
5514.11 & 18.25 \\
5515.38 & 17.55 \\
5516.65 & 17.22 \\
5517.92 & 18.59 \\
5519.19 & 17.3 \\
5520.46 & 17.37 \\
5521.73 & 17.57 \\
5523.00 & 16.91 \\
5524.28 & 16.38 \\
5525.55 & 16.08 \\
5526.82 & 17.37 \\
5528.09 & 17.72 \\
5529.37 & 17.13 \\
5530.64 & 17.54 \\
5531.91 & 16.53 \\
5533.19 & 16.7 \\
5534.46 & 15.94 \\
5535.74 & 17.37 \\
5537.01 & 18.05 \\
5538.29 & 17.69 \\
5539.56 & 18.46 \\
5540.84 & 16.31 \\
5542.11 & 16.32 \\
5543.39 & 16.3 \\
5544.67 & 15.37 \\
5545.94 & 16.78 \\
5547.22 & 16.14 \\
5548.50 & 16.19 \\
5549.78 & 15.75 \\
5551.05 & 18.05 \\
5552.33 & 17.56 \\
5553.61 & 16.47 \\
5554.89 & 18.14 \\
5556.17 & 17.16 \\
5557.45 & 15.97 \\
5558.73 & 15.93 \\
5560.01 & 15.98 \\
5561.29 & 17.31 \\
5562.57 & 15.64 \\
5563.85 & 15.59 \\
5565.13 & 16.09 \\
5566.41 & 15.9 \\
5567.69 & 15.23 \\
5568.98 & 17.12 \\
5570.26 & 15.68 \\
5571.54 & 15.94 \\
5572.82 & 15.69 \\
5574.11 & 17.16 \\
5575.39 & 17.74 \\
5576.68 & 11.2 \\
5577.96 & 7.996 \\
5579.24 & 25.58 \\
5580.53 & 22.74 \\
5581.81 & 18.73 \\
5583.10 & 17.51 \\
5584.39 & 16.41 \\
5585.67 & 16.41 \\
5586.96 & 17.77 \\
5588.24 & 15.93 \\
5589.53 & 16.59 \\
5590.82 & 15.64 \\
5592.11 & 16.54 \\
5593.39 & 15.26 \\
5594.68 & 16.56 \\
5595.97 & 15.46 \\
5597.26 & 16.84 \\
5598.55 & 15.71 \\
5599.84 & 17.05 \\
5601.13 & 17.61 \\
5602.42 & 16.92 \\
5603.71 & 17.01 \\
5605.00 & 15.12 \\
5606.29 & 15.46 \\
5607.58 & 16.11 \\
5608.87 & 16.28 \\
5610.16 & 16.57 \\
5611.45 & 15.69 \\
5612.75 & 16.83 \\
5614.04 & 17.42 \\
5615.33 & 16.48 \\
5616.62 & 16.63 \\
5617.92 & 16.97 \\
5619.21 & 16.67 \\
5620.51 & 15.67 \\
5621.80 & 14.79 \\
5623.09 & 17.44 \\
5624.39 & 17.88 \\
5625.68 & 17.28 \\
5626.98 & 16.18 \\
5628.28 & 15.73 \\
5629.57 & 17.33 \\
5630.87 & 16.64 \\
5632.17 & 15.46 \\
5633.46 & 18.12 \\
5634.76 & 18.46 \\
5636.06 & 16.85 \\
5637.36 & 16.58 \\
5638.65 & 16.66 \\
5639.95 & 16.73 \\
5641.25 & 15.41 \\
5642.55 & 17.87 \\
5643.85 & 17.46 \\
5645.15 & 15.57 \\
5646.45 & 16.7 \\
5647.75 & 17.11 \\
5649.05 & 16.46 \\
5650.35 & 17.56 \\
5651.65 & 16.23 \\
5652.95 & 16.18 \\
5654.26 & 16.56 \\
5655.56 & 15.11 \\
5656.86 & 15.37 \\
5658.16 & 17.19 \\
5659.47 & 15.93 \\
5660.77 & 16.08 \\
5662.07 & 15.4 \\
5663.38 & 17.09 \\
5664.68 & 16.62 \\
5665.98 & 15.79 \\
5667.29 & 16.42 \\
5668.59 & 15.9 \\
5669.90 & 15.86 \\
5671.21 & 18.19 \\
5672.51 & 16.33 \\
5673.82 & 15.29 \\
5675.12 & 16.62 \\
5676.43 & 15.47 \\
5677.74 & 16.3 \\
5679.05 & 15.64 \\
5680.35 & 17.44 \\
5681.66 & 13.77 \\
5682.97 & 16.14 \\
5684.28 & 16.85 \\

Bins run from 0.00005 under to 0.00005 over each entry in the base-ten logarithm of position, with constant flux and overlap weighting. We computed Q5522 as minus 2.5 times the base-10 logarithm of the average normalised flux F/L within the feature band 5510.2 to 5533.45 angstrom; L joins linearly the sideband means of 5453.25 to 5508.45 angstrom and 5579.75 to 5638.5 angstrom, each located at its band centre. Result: 0.08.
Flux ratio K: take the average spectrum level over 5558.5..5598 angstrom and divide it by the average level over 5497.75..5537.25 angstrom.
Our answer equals 0.93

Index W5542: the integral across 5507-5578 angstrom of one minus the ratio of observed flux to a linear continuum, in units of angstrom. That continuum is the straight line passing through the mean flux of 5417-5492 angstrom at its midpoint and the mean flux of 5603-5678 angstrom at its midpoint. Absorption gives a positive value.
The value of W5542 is 7.1 angstrom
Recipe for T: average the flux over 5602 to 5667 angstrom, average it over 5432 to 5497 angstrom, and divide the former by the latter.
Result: 0.82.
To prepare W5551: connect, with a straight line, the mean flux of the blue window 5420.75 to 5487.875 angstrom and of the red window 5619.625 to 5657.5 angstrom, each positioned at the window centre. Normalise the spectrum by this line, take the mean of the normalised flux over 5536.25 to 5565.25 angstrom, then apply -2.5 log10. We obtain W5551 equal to 0.11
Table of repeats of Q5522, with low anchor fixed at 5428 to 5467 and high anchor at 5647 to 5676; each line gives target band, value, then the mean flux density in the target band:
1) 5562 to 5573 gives 0.155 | 15.9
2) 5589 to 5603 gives 0.086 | 16.4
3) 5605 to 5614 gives 0.082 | 16.2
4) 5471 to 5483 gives 0.027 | 19.8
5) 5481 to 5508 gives 0.050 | 19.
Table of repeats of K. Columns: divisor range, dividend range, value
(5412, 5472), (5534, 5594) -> 0.79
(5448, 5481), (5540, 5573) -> 0.80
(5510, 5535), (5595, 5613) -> 0.94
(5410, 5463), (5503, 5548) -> 0.83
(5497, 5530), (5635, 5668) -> 0.92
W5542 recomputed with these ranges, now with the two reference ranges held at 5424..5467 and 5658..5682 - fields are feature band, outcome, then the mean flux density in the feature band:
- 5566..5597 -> 2.62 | 16.5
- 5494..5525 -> 2.18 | 18.2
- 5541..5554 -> 1.59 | 16.5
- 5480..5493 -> 0.41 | 19.4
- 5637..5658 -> 0.22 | 16.5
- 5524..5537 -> 1.50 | 17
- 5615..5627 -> 0.42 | 16.6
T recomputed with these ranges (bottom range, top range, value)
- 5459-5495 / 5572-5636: 0.84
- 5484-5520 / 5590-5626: 0.88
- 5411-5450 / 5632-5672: 0.78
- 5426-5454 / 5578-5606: 0.81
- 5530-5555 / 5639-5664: 0.97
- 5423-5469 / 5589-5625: 0.78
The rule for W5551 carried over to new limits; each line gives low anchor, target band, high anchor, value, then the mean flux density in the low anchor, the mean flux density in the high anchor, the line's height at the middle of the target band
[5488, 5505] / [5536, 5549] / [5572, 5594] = 0.06 mag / 18.8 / 16.8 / 17.7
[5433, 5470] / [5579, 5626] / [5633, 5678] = 0.05 mag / 20.8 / 16.5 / 17.6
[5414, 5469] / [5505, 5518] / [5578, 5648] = 0.05 mag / 21.1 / 16.8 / 19.3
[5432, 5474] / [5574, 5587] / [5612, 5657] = 0.04 mag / 20.7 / 16.7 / 17.8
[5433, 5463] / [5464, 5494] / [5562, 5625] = 0.00 mag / 20.8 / 16.5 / 19.9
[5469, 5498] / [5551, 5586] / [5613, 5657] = 0.08 mag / 19.5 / 16.7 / 17.9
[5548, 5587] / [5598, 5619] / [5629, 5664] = 0.01 mag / 16.7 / 16.6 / 16.6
